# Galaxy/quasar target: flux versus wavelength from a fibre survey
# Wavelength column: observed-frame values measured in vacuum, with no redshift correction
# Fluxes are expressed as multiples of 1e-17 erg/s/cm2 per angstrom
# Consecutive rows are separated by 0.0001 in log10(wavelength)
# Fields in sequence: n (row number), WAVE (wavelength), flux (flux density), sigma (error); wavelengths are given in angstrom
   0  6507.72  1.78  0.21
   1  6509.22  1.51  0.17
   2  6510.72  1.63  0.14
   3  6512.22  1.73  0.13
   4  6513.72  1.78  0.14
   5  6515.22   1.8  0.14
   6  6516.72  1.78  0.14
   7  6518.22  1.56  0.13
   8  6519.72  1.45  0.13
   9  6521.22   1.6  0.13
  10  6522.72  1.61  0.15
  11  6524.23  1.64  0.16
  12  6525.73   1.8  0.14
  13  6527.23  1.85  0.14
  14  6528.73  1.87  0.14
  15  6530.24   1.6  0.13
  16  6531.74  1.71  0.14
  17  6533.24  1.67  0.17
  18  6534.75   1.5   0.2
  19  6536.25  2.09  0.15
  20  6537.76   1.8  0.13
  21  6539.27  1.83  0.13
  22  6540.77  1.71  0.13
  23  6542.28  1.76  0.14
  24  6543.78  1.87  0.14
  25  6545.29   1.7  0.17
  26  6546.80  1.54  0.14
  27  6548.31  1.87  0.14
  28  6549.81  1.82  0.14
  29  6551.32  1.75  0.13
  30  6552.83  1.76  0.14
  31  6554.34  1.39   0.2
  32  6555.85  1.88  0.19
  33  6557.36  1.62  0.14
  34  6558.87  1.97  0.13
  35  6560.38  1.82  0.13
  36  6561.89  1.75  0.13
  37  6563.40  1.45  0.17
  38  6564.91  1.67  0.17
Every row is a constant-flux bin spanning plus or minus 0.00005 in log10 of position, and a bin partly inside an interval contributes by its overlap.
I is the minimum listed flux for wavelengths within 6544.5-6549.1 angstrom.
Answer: 1.54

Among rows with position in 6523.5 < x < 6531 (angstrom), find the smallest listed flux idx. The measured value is 1.6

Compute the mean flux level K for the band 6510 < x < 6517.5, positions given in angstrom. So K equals 1.74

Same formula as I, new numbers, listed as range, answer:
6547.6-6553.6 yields 1.75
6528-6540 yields 1.5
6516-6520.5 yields 1.45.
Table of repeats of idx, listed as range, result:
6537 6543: 1.71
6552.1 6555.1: 1.39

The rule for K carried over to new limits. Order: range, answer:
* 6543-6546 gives 1.79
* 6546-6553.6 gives 1.75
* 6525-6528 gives 1.83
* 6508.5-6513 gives 1.62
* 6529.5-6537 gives 1.72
